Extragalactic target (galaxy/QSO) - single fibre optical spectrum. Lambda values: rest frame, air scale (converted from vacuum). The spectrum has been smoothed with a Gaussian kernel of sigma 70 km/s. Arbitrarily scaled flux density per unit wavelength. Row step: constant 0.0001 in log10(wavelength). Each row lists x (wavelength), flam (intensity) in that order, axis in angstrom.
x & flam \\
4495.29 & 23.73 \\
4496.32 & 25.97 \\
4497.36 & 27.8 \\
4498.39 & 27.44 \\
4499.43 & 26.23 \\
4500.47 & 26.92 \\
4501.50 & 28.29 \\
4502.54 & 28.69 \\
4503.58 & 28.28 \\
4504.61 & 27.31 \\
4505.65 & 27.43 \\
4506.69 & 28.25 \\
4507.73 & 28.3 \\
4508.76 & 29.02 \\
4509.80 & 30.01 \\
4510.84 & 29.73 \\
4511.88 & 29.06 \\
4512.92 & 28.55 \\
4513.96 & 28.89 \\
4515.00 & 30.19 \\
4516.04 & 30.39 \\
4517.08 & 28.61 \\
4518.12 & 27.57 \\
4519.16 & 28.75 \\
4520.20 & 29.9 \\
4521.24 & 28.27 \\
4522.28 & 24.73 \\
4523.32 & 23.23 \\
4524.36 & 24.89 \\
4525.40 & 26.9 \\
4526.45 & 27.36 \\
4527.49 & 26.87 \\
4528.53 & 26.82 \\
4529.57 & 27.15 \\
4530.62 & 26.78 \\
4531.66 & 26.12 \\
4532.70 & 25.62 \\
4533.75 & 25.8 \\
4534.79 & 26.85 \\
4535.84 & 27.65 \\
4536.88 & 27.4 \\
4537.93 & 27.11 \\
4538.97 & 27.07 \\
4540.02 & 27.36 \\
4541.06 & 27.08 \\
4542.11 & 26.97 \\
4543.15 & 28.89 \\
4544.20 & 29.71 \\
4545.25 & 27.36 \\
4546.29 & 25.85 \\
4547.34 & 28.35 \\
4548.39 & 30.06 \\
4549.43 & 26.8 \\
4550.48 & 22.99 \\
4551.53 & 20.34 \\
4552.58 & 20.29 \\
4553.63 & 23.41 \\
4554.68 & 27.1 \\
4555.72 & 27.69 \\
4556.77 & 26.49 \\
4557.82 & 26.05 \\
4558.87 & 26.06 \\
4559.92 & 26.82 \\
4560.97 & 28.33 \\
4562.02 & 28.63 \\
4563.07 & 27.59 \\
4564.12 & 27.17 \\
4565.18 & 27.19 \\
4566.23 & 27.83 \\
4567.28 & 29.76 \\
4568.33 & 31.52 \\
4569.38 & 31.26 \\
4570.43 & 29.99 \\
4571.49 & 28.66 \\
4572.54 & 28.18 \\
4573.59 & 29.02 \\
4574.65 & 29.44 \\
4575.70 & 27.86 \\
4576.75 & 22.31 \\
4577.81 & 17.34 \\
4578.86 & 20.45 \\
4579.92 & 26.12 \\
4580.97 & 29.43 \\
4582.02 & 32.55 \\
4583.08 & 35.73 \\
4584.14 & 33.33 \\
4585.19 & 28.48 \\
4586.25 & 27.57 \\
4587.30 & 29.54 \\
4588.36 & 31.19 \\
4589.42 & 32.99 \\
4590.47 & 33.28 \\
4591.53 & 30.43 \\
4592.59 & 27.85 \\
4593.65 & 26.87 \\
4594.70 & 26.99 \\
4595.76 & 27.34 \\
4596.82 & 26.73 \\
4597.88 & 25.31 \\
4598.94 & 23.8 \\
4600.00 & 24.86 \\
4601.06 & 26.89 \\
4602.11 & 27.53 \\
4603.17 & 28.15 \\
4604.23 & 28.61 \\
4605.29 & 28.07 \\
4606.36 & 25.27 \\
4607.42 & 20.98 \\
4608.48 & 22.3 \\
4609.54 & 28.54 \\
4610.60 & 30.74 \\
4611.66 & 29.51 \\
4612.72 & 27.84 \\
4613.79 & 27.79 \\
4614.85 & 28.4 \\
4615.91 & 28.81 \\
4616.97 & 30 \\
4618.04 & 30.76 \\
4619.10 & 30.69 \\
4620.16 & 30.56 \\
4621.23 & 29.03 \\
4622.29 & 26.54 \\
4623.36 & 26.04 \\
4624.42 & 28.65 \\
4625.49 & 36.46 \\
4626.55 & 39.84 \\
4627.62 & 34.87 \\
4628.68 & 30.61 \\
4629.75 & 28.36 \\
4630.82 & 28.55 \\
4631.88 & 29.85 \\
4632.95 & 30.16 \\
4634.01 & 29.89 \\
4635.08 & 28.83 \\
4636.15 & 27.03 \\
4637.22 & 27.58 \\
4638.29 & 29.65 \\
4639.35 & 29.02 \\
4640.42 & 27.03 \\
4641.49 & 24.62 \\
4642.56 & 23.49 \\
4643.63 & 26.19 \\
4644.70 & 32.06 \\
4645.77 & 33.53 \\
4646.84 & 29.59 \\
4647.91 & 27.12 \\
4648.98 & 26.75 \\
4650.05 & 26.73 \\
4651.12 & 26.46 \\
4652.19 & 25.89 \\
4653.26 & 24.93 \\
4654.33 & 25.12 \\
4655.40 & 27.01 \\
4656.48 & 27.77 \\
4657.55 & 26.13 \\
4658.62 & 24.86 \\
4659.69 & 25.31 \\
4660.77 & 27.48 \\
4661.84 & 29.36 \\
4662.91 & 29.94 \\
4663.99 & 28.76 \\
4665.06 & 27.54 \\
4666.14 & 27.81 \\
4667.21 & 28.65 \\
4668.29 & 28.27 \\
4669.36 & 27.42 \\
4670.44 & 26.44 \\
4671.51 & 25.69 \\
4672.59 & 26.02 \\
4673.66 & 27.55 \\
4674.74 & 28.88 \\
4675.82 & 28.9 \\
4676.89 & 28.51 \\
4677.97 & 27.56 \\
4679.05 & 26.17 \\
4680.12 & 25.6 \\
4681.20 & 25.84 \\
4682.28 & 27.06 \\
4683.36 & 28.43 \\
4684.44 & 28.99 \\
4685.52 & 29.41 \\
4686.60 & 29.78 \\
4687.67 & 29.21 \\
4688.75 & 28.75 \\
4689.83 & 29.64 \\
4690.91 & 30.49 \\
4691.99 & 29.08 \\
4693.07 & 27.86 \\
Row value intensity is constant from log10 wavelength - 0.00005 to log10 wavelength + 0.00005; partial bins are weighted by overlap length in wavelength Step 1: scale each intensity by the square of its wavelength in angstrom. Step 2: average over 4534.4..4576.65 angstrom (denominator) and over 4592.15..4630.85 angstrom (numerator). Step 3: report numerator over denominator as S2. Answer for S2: 1.07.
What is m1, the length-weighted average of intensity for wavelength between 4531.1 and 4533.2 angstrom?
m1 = 26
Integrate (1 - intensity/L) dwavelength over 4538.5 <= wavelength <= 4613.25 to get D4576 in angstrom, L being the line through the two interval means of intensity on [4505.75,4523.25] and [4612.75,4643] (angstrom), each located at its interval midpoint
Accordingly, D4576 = 4.00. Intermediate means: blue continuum 28.6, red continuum 29.4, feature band 27.5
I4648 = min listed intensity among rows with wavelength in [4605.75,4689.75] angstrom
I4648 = 20.98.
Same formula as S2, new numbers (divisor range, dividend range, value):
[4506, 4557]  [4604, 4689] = 1.09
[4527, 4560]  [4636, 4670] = 1.09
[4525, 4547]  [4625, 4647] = 1.15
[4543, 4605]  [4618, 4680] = 1.06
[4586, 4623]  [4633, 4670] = 1.00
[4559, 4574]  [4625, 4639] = 1.11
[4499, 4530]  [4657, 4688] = 1.06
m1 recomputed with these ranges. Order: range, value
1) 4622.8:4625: 27.4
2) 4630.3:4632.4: 29.3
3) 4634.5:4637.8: 27.8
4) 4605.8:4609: 22.8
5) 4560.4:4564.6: 27.9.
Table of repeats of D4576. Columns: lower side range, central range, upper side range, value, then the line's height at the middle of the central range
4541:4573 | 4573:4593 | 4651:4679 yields -1.1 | 27.2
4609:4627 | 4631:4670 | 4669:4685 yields 1.0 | 28.5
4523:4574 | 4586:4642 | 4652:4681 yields -3.2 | 27.1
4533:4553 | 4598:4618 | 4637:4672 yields -0.1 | 27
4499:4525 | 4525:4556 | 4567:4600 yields 1.8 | 28.2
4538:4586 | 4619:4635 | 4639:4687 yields -1.9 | 27.4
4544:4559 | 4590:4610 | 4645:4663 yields -0.2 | 26.5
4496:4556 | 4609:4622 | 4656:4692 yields -0.8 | 27.6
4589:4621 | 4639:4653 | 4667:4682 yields 0.0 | 27.5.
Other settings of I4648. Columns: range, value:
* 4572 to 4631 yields 17.34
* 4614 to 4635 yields 26.04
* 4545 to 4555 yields 20.29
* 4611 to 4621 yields 27.79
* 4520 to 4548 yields 23.23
